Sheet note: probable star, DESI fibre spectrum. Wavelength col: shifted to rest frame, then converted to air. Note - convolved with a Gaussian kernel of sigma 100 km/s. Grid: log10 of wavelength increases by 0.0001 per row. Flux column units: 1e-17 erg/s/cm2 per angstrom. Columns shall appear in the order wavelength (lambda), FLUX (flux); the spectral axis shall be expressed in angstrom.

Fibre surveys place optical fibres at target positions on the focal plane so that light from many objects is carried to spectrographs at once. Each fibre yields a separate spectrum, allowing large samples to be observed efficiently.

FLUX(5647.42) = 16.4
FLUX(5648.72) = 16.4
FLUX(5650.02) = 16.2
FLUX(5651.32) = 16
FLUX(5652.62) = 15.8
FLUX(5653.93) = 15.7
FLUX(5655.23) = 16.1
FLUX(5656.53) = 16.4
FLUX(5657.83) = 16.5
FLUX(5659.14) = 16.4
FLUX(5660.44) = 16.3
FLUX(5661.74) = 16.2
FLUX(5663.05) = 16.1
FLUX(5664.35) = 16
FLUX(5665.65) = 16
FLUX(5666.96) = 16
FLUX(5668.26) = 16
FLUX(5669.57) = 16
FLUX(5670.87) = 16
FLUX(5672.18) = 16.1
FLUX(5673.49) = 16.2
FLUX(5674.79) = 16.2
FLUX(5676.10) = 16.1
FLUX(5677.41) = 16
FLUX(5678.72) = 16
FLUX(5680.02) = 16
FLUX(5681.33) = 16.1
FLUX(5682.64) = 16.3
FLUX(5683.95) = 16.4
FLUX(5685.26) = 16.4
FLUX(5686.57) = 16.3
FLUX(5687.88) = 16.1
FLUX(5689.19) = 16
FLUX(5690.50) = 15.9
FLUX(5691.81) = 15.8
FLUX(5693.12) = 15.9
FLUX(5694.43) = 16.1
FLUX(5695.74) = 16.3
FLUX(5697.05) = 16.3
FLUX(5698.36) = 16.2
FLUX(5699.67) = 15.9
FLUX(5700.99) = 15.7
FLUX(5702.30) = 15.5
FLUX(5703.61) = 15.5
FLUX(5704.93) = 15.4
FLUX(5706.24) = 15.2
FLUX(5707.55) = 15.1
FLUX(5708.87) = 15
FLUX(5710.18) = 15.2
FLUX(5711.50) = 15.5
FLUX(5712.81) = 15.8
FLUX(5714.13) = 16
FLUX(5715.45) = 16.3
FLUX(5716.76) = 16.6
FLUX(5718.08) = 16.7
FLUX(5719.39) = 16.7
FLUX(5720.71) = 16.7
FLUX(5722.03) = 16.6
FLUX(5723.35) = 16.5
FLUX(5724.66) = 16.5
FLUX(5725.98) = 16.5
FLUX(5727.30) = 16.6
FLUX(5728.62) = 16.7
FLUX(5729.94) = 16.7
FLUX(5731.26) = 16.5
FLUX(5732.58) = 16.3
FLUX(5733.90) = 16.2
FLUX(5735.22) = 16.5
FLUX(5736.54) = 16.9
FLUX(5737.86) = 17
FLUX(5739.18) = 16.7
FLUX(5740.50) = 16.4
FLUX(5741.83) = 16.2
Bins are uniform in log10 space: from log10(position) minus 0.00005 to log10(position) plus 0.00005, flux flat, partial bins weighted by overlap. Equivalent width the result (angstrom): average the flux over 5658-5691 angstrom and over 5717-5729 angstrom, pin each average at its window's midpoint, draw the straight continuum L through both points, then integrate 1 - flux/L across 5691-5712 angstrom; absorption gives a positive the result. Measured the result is 0.9 angstrom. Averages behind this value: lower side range 16.1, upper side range 16.6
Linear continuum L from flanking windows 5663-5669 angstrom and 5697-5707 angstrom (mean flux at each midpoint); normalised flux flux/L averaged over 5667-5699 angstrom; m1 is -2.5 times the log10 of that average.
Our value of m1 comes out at -0.02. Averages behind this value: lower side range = 16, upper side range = 15.7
